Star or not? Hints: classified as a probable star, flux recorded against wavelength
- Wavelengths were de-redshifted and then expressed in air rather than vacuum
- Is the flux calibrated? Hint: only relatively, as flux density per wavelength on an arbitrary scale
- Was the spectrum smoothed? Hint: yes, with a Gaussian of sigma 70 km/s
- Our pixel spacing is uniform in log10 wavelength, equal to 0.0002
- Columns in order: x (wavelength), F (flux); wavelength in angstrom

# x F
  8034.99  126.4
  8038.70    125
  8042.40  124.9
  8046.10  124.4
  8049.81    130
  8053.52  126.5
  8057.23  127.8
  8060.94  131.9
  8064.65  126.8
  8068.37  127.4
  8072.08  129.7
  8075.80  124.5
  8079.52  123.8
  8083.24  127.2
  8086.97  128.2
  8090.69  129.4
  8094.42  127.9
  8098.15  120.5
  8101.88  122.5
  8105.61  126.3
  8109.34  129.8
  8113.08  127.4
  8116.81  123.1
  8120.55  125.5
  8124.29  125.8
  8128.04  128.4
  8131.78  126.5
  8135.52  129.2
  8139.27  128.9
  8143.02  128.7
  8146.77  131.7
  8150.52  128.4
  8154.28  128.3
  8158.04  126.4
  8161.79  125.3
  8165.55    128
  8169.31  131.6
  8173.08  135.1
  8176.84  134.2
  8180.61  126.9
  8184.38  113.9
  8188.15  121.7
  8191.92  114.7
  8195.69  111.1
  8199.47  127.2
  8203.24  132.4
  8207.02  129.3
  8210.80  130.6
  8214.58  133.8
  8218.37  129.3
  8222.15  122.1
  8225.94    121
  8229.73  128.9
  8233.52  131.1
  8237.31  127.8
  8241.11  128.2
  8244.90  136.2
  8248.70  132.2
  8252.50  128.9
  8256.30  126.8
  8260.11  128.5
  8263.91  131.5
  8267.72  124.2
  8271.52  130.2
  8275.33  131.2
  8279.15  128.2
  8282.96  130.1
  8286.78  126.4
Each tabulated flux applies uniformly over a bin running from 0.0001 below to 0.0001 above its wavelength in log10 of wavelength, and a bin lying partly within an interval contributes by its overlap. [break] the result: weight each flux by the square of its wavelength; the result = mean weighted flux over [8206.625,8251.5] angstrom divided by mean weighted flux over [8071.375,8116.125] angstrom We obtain 1.06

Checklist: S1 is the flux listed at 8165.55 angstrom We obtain 128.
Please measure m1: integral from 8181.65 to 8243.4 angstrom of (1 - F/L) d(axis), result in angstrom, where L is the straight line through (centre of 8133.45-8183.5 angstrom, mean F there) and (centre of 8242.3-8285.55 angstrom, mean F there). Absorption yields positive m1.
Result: 2.0 angstrom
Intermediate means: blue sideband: 129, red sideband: 130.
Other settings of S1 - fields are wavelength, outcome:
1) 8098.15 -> 120.5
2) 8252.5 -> 128.9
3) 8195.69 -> 111.1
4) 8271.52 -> 130.2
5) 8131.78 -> 126.5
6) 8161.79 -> 125.3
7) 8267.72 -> 124.2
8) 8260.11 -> 128.5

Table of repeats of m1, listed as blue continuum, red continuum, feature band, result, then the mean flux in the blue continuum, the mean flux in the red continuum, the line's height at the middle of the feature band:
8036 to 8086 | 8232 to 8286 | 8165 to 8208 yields 1.1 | 127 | 130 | 129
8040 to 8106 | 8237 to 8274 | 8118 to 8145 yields 0.0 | 127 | 130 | 128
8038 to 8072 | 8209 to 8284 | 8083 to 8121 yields 0.5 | 127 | 129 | 128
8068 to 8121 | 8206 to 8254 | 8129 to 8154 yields -0.3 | 126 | 129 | 127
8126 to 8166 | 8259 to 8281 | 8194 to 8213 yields 0.3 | 128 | 129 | 129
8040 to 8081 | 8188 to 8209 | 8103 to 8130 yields -0.2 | 127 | 123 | 125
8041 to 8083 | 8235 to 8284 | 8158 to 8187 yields 0.2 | 127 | 130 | 128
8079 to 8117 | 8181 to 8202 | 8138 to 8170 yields -1.8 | 126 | 119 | 122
